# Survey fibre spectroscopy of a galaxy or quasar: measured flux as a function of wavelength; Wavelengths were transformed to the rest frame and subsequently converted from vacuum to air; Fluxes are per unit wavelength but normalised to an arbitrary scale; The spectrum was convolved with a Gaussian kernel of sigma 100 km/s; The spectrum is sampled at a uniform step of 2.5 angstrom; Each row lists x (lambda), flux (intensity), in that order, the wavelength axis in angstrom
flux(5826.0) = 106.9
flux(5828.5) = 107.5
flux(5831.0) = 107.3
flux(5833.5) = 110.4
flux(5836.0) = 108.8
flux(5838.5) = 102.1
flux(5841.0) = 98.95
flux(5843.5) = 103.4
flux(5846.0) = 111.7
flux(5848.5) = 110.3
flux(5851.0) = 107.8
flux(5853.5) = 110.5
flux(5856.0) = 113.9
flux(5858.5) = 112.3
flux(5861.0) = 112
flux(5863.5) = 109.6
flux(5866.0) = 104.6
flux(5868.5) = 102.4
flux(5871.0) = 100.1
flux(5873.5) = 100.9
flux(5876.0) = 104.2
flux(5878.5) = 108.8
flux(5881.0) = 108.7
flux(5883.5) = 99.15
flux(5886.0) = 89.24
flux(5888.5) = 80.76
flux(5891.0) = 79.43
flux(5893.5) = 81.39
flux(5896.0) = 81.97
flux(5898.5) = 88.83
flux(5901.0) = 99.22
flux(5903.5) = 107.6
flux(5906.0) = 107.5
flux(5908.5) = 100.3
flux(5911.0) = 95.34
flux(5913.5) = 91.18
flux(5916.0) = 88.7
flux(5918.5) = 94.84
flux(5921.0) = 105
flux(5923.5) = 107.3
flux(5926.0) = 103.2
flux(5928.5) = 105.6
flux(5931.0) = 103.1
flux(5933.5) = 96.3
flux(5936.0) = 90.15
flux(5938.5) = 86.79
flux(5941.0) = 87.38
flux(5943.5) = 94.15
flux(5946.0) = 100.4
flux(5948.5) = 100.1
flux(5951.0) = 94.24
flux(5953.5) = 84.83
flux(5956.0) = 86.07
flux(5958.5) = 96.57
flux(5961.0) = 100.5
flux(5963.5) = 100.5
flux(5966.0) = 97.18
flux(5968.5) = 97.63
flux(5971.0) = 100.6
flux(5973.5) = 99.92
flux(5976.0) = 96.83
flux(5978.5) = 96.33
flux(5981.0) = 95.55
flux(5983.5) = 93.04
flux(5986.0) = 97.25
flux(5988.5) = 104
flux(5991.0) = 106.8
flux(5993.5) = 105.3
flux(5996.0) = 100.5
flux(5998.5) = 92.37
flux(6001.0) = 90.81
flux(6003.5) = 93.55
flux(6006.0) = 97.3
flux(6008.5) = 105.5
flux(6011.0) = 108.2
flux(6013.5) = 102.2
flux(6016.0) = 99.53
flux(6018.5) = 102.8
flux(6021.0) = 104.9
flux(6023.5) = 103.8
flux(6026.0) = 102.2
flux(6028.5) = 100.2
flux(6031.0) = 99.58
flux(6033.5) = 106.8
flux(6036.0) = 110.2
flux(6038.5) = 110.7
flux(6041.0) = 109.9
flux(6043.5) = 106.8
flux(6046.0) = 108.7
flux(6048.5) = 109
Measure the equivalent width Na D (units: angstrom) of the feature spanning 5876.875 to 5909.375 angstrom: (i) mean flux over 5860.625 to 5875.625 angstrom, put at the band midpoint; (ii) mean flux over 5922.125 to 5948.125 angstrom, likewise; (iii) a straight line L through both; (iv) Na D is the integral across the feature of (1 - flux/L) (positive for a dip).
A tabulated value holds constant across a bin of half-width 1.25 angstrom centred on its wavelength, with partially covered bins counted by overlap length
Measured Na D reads 2.2 angstrom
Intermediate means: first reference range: 104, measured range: 94.9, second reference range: 97.6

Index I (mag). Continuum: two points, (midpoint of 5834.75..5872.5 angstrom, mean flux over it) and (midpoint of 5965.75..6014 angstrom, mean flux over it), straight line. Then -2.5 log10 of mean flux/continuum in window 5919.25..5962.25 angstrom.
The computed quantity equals 0.06 mag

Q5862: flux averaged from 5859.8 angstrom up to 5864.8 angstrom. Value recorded 111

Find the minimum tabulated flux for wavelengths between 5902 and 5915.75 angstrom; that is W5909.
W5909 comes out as 91.18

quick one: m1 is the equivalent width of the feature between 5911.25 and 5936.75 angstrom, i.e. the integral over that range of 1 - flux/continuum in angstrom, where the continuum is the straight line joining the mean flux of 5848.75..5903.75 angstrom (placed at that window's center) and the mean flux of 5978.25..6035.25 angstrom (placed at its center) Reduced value 0.4 angstrom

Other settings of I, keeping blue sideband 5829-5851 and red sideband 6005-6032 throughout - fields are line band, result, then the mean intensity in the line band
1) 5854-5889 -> 0.021 mag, 104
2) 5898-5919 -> 0.082 mag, 97.4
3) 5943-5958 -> 0.117 mag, 93.4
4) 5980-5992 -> 0.043 mag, 99.3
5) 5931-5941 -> 0.136 mag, 92.1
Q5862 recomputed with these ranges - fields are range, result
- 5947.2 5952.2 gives 97.2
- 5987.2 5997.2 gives 104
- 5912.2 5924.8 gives 97.4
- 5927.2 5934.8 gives 102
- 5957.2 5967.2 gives 98.6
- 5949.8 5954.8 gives 89.5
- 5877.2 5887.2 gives 102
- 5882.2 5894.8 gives 86.1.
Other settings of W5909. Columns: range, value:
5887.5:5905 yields 79.43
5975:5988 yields 93.04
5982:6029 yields 90.81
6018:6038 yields 99.58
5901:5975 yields 84.83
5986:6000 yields 92.37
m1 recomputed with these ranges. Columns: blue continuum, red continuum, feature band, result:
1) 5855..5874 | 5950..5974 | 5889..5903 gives 2.2 angstrom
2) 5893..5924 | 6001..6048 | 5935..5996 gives 2.1 angstrom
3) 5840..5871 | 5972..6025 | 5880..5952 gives 6.2 angstrom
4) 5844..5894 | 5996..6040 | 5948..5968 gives 1.4 angstrom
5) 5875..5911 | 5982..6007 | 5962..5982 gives -0.1 angstrom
